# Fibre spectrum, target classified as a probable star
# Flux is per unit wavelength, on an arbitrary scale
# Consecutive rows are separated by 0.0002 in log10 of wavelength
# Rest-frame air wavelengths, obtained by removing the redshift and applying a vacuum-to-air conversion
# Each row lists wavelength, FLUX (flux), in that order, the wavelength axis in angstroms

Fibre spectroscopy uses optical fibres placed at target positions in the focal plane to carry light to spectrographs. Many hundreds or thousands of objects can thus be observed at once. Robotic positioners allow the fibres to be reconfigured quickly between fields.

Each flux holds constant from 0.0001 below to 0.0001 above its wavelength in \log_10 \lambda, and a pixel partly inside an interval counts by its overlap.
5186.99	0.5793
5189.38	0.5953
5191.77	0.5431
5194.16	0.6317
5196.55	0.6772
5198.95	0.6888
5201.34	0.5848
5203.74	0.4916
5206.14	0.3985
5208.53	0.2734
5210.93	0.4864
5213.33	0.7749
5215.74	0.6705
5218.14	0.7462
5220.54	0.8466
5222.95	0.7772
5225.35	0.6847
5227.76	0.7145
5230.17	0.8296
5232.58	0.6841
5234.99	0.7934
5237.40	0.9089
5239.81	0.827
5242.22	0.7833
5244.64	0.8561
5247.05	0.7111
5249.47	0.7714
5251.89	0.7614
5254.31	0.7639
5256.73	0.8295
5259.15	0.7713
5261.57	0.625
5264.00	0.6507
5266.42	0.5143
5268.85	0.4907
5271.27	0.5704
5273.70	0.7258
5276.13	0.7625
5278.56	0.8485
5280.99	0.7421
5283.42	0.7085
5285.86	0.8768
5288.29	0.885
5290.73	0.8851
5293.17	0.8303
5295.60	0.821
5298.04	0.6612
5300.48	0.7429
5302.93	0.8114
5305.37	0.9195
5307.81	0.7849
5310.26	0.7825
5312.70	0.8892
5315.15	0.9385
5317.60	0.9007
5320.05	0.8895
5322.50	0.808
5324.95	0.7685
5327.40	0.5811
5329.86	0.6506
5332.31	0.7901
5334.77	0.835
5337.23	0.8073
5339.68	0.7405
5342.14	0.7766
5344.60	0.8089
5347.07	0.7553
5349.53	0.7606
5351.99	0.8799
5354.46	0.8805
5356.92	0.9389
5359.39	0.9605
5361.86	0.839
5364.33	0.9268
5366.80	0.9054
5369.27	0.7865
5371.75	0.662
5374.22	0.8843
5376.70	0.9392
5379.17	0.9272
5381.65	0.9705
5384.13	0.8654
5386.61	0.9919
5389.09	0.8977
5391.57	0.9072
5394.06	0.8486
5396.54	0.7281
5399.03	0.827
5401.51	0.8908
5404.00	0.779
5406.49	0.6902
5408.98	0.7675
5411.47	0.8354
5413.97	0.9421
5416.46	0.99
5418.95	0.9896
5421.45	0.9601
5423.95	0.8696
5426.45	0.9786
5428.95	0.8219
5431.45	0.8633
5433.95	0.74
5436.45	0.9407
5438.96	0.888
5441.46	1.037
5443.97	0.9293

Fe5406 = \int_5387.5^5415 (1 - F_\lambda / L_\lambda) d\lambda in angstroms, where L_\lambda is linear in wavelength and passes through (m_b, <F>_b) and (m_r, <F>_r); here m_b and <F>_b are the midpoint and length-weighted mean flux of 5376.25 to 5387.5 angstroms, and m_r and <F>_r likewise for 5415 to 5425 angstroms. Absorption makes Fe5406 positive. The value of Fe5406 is 3.4 angstroms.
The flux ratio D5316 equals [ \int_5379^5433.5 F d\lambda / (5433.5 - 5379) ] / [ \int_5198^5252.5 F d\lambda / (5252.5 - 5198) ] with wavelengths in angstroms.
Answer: 1.25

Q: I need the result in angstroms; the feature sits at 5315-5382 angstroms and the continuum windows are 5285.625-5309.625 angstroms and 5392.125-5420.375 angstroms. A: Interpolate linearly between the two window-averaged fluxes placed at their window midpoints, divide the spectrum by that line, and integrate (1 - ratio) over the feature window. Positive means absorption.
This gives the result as 0.2 angstroms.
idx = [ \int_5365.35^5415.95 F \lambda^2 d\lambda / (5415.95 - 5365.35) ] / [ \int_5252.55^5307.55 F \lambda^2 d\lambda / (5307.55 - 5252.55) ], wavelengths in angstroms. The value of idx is 1.19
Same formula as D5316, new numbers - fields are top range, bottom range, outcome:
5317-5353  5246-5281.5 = 1.11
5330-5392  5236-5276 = 1.18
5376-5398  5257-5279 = 1.35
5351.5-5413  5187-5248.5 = 1.27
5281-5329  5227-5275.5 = 1.11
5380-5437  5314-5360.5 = 1.07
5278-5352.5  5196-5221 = 1.35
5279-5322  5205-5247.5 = 1.17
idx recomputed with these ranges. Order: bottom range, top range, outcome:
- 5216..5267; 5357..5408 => 1.20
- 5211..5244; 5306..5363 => 1.11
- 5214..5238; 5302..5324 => 1.16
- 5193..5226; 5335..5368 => 1.43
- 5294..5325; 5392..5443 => 1.10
